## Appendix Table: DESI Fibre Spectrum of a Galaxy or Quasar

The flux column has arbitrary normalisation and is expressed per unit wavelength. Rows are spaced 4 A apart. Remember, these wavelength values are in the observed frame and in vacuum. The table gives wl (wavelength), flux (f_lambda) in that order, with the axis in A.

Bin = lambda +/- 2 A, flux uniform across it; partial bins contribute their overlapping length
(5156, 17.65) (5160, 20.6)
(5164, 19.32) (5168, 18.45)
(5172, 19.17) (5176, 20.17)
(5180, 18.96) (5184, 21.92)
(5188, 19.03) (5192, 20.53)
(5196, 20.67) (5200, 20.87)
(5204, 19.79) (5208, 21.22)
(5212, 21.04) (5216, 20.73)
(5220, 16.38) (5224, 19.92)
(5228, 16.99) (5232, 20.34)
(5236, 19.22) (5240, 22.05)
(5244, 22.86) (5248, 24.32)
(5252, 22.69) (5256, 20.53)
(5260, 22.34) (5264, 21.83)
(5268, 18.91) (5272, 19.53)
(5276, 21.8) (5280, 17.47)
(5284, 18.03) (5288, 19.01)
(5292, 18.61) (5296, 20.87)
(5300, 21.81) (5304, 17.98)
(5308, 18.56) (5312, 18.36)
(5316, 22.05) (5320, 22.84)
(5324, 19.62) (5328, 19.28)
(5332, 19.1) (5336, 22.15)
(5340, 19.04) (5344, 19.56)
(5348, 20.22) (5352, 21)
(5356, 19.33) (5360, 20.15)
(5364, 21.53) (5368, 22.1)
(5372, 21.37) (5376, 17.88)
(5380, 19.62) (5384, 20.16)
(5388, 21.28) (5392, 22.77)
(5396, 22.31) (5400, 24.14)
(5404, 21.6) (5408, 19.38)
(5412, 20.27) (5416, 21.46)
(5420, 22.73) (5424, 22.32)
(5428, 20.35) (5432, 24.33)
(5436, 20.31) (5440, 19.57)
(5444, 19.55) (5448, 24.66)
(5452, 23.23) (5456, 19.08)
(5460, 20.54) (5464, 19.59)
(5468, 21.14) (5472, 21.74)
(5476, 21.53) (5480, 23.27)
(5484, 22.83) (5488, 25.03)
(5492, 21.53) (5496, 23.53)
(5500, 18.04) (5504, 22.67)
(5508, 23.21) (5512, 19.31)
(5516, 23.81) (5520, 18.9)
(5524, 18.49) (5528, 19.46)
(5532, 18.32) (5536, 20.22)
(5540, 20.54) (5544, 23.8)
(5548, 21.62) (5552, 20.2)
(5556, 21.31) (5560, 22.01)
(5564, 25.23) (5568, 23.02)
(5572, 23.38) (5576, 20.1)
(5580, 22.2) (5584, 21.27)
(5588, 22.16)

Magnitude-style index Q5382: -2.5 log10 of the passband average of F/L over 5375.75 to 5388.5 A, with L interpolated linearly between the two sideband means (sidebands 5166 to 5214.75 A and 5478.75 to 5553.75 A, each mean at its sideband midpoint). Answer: 0.054 mag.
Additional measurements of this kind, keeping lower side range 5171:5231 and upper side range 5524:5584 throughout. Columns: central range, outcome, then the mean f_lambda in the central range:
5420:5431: -0.05 mag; 21.9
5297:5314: 0.06 mag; 19.3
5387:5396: -0.07 mag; 22.2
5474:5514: -0.05 mag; 22.1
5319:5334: 0.02 mag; 20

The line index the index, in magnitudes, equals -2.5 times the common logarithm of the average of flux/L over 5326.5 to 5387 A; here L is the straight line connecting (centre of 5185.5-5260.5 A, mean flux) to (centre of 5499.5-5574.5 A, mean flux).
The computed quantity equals 0.04 mag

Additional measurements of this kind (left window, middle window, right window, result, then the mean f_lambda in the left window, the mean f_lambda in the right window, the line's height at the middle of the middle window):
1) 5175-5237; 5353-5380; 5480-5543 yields 0.01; 19.9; 21.2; 20.6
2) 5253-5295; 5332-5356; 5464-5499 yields 0.03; 19.9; 22.3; 20.7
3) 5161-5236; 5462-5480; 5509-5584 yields -0.02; 19.7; 21.2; 20.9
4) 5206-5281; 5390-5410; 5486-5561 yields -0.06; 20.6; 21.1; 20.9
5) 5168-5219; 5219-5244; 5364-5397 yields 0.04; 20.2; 20.9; 20.3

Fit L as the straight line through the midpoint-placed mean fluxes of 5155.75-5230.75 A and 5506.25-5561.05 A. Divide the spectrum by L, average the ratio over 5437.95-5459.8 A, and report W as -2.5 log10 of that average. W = -0.03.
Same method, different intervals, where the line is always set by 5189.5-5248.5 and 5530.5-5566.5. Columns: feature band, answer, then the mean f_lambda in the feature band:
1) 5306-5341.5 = 0.03 mag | 20.1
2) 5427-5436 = -0.05 mag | 22.1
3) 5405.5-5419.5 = 0.02 mag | 20.7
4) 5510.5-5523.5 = 0.05 mag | 20.5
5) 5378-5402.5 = -0.04 mag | 21.7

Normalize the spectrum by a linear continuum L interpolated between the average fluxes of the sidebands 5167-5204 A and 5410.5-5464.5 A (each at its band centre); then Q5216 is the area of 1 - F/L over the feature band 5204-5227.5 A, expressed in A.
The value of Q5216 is 0.6 A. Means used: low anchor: 20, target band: 19.7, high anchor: 21.3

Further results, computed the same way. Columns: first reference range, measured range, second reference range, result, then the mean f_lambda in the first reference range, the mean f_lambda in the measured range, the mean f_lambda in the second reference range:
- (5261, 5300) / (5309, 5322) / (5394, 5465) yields -0.5 A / 19.7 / 20.9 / 21.4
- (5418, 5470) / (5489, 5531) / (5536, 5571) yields 1.7 A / 21.3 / 20.9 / 22.1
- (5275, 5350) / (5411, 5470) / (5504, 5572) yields -1.8 A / 19.8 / 21.3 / 21.3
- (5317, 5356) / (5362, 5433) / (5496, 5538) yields -3.6 A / 20.3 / 21.4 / 20.4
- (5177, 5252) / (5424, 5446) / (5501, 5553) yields -0.3 A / 20.4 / 21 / 20.8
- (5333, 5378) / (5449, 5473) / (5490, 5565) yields -0.2 A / 20.4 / 21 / 21.1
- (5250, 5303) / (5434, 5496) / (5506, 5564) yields -2.6 A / 20.2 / 21.6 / 21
